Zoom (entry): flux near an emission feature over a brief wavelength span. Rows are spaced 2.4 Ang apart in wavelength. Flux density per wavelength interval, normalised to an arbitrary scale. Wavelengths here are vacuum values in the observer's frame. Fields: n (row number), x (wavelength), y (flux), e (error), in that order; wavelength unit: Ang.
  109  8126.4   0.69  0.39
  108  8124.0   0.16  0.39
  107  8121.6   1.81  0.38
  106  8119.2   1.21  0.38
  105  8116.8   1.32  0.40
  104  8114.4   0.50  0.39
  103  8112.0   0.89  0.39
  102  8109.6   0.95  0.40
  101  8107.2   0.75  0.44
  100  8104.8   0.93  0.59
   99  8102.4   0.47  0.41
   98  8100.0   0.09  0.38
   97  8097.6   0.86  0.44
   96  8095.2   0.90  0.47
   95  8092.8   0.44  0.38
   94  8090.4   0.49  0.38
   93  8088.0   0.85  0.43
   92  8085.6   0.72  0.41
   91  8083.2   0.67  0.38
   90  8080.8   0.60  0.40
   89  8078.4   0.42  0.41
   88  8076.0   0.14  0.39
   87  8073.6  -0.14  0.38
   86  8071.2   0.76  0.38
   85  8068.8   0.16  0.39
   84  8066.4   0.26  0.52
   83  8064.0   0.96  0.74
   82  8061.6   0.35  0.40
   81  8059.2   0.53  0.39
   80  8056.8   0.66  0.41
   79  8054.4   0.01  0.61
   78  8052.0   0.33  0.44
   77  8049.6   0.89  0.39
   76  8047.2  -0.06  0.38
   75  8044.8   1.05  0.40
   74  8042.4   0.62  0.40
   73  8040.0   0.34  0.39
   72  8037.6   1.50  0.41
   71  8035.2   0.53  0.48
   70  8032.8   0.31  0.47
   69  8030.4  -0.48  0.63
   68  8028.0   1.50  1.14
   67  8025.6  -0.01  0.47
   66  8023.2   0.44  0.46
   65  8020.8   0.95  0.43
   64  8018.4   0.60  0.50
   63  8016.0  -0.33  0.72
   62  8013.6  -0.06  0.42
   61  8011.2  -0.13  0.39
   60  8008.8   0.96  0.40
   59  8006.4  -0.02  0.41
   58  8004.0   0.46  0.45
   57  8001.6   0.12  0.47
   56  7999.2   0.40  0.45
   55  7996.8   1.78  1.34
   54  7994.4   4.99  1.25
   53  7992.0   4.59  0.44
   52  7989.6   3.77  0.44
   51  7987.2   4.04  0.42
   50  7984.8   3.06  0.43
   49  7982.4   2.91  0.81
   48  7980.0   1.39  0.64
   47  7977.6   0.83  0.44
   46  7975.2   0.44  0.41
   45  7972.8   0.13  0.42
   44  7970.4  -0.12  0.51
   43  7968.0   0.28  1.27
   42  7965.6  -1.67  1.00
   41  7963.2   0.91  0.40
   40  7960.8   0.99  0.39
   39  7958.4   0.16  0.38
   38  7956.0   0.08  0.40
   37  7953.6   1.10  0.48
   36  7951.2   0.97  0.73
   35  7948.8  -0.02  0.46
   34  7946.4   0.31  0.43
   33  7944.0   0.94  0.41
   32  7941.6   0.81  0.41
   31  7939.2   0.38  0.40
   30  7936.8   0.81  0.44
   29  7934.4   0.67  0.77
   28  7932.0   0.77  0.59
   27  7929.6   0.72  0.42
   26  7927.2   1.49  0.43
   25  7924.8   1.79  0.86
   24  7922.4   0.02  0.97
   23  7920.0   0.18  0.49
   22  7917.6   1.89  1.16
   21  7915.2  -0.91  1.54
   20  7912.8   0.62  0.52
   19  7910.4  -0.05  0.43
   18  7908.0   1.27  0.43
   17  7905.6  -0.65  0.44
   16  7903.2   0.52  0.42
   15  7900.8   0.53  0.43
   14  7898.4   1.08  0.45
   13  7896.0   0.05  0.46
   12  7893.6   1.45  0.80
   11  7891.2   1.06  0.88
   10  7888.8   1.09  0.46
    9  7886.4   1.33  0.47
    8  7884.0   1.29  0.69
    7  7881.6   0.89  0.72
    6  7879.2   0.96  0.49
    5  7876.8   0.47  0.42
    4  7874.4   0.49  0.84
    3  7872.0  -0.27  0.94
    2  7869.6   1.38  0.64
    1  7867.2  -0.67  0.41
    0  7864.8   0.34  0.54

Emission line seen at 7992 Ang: [O II] 3727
